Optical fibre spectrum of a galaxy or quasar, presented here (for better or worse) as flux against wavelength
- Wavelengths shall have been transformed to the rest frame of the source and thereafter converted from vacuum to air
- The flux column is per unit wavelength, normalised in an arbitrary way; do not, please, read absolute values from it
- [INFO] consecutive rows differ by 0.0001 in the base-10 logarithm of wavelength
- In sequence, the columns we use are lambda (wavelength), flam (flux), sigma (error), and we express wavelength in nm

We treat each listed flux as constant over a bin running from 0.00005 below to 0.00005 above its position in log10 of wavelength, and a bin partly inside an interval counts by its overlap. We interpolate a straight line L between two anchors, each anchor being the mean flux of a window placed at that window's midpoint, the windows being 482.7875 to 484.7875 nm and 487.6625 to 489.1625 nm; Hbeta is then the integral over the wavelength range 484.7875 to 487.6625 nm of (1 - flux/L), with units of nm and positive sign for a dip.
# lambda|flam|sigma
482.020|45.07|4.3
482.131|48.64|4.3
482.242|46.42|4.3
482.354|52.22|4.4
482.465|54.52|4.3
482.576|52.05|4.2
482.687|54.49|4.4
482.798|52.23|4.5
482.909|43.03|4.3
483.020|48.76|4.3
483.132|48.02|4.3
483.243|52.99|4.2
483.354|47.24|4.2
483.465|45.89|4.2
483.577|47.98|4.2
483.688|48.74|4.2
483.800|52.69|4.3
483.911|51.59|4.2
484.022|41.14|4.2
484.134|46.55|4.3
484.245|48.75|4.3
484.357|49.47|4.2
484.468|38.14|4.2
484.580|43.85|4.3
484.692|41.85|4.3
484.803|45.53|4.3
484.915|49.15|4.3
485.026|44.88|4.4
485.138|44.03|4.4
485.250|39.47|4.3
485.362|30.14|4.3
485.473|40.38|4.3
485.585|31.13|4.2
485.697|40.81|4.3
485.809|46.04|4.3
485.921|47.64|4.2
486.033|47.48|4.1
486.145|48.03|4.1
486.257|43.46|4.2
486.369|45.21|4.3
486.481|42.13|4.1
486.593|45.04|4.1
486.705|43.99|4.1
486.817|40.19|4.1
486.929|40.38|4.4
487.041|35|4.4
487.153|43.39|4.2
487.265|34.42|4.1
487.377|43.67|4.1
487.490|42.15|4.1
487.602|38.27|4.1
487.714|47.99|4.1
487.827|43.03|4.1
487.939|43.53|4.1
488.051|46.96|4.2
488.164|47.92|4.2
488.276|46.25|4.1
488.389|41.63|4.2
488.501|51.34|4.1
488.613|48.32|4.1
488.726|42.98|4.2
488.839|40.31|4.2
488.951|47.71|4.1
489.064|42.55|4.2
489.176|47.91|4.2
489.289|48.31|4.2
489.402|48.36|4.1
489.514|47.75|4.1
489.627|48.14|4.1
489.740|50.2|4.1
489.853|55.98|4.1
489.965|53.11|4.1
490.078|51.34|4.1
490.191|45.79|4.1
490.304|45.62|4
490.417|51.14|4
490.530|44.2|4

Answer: 0.26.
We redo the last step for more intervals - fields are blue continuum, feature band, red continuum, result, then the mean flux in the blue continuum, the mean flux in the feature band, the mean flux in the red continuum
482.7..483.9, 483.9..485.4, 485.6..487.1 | 0.086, 49.1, 43.8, 43.1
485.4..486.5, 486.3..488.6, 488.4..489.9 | 0.097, 43.1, 43.2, 47.5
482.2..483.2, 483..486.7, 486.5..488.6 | 0.173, 50.2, 44.9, 43.2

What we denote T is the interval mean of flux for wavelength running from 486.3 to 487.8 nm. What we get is 41.7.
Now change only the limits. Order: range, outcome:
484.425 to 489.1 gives 43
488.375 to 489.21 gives 45.5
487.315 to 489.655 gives 45.4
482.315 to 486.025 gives 46.1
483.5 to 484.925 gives 46.5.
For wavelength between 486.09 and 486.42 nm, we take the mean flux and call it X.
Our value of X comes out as 45.6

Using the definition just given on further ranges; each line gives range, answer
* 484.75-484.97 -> 47.3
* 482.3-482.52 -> 53.4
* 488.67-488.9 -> 41.8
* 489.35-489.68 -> 48.1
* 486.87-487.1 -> 37.9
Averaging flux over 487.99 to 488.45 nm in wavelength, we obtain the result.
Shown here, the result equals 45.7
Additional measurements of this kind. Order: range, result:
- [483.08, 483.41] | 49.6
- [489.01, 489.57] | 47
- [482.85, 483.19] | 46.7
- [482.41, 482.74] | 53.7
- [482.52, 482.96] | 50.6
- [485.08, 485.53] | 38.5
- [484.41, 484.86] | 42.4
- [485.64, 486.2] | 45.9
